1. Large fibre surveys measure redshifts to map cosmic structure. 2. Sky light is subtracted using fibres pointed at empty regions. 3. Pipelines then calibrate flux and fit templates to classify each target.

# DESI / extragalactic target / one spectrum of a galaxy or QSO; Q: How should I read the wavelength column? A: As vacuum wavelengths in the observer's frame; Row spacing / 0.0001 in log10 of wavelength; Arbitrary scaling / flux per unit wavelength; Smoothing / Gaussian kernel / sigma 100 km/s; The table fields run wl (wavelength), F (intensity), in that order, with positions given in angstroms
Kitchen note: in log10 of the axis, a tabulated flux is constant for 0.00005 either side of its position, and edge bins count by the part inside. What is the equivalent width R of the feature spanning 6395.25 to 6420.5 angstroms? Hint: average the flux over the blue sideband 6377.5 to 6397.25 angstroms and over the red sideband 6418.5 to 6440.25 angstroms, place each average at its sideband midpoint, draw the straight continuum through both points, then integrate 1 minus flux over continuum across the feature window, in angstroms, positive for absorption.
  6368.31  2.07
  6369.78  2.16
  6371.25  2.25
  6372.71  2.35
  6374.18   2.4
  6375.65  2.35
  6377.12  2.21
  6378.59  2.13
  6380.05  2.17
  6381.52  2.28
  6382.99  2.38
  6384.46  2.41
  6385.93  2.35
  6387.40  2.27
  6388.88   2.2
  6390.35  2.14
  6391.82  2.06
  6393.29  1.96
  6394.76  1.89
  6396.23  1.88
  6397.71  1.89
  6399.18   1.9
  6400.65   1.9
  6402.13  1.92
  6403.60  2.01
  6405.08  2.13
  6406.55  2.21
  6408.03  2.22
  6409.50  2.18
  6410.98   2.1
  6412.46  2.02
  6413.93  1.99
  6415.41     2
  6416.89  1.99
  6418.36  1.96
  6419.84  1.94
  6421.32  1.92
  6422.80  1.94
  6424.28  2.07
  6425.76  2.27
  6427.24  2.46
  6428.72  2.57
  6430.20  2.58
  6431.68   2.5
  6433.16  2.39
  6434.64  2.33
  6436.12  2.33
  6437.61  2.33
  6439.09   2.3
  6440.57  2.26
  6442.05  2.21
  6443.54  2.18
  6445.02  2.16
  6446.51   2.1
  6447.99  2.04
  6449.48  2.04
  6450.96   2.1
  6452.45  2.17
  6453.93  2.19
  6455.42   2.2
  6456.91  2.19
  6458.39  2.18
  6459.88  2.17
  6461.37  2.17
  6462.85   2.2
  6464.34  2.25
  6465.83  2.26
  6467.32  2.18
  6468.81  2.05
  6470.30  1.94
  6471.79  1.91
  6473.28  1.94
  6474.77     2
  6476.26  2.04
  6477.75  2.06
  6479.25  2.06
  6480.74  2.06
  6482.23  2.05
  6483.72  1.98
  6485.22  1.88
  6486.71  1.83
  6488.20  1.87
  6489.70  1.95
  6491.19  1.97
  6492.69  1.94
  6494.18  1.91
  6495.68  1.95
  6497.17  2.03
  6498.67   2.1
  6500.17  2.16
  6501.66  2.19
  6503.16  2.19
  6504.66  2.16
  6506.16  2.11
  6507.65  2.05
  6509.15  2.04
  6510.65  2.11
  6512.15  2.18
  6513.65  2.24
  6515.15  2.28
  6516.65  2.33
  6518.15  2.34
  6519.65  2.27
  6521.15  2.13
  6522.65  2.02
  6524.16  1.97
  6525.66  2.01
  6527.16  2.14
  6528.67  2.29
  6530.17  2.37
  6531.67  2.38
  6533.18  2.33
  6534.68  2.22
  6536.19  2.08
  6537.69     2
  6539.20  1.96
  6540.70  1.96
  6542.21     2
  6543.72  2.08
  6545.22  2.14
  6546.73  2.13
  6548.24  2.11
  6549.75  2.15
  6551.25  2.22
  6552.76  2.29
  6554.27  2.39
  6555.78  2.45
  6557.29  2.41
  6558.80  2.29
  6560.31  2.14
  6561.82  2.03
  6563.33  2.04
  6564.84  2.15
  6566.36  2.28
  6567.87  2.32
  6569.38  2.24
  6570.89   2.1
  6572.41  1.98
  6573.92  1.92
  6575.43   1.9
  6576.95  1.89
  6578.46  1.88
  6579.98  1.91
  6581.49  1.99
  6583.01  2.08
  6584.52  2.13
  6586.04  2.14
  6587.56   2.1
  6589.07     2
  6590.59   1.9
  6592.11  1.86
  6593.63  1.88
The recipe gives 2.3 angstroms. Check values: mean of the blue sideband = 2.16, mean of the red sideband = 2.27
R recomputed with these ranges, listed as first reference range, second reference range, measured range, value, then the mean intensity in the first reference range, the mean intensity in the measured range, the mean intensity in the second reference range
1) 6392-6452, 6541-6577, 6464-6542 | 2.0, 2.13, 2.09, 2.15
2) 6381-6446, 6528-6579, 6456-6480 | 0.6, 2.16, 2.1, 2.15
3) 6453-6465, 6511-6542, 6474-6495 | 2.1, 2.19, 1.97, 2.17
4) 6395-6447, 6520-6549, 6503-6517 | -0.2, 2.14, 2.16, 2.12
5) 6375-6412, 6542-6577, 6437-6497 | 1.7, 2.12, 2.08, 2.16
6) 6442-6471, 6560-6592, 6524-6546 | -0.5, 2.15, 2.13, 2.05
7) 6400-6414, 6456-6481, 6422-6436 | -1.8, 2.07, 2.34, 2.1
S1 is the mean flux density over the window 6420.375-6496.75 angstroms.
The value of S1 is 2.13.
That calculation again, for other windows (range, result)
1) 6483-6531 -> 2.09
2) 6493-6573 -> 2.16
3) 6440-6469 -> 2.17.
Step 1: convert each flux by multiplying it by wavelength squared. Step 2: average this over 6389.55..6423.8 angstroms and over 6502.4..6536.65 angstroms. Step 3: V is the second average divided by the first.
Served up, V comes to 1.1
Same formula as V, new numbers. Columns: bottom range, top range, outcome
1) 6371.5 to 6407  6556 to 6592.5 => 1.03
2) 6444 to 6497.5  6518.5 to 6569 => 1.08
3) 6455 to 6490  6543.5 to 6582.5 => 1.06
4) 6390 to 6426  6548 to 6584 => 1.11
